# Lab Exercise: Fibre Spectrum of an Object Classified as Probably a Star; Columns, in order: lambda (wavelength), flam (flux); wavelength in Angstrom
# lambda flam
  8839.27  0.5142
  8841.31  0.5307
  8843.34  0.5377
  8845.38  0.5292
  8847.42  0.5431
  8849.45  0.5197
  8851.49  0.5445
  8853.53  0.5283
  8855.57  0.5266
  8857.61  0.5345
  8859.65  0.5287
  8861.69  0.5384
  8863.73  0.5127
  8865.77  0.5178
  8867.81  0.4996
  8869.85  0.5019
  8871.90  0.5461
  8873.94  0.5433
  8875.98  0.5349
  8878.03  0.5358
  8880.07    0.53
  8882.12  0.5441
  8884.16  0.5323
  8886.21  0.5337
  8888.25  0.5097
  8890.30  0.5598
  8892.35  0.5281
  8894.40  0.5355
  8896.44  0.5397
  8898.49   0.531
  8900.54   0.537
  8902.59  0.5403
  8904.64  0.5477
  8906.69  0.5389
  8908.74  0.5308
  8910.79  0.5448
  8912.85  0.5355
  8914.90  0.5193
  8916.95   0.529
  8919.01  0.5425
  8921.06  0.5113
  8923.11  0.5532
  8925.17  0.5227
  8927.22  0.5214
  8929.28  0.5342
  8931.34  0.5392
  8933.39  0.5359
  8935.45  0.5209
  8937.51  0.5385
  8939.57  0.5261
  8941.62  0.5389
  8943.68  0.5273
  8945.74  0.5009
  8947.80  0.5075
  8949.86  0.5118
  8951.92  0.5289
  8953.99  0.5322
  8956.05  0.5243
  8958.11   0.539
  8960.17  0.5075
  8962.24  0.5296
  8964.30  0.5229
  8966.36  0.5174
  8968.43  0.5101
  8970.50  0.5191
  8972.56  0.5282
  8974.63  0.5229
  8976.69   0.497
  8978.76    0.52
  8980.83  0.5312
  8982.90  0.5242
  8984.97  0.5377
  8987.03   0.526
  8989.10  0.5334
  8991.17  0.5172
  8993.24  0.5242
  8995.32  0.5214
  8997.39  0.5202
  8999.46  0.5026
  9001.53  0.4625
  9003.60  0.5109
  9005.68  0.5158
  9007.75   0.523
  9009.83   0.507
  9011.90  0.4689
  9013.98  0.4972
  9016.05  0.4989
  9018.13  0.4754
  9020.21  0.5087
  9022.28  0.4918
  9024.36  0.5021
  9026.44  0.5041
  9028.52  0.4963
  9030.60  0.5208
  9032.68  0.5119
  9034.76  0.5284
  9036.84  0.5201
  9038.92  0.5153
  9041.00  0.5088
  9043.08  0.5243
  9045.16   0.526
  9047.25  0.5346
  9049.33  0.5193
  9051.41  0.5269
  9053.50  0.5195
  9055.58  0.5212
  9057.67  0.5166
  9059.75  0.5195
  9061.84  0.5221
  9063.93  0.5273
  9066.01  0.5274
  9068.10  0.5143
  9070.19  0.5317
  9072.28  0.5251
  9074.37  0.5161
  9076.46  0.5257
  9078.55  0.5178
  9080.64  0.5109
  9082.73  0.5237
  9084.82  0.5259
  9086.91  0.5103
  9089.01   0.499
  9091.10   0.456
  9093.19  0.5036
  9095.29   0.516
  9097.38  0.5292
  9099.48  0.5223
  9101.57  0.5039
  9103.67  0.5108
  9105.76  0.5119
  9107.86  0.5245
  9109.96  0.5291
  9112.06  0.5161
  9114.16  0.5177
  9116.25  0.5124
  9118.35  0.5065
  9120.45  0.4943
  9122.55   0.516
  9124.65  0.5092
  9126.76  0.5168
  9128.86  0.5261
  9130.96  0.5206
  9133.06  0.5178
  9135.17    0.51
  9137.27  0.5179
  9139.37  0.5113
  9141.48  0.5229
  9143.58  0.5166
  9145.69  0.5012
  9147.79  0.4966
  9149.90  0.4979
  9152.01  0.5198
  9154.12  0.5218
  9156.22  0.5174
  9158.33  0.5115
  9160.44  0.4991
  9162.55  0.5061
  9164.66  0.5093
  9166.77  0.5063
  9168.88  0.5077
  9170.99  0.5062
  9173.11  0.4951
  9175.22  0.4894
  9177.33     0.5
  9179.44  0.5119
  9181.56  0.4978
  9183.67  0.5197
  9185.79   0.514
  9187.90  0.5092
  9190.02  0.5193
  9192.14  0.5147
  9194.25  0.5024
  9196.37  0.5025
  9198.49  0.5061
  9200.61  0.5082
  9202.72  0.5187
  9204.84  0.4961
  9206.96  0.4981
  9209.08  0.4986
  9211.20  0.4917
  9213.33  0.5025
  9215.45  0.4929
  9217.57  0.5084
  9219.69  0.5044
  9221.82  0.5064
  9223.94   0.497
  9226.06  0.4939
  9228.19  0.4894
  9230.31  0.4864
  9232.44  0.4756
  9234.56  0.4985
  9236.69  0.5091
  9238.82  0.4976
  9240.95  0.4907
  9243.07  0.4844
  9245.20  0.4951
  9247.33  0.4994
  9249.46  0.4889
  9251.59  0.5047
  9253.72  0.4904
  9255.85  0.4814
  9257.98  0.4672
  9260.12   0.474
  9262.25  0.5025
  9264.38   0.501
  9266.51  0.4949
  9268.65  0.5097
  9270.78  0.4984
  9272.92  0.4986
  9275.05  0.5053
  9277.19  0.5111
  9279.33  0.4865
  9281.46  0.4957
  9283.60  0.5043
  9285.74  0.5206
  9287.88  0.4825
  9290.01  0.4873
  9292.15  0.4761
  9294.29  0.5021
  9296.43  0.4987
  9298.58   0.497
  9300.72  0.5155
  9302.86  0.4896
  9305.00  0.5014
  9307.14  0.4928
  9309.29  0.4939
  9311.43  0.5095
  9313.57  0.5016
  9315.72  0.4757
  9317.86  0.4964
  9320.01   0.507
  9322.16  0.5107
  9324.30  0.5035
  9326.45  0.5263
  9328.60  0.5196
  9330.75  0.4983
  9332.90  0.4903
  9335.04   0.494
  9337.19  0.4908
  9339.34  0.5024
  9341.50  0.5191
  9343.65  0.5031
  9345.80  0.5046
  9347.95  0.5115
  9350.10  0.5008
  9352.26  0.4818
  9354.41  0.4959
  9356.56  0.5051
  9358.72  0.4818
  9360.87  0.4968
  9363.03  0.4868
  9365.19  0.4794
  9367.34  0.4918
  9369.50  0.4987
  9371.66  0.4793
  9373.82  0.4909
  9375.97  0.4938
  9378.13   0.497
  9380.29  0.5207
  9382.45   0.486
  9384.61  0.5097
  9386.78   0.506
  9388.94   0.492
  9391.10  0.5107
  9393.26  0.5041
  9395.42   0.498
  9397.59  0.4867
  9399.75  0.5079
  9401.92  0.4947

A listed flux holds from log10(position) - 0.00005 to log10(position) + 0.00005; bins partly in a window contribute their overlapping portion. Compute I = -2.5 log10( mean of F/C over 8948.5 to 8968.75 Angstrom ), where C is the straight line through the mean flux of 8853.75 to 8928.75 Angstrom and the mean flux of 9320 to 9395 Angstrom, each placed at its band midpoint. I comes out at 0.01 mag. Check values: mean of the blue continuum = 0.532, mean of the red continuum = 0.5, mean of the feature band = 0.522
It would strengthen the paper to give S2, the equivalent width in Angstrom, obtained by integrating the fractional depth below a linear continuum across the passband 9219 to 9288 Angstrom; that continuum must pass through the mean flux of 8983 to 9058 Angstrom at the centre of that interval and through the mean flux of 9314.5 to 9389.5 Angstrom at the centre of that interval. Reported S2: 1.0 Angstrom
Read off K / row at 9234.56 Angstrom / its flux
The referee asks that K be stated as 0.4985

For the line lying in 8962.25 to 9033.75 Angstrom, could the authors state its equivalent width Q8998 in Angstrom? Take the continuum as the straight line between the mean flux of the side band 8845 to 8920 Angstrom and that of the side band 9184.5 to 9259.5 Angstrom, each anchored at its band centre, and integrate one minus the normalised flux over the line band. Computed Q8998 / 1.3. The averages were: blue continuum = 0.532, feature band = 0.511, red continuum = 0.498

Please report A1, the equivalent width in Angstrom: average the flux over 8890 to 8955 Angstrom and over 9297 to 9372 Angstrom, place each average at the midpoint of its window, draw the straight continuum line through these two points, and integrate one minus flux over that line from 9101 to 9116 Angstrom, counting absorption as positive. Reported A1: 0.00 Angstrom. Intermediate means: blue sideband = 0.531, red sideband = 0.499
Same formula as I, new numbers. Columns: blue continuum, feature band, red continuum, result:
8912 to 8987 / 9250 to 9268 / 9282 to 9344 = 0.031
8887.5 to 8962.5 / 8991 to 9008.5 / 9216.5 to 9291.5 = 0.025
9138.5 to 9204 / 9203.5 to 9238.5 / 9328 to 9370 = 0.018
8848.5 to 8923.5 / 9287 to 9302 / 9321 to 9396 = 0.021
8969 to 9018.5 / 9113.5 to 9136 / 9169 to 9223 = -0.013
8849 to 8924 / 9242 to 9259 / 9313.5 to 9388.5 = 0.036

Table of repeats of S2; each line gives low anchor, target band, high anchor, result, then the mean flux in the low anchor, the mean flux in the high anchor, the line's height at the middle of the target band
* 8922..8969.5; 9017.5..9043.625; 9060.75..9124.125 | 0.5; 0.526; 0.515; 0.519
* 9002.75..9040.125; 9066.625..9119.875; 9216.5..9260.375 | -1.4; 0.505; 0.493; 0.501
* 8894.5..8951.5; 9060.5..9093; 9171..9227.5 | 0.0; 0.531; 0.504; 0.516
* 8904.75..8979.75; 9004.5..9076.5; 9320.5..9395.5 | 0.8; 0.526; 0.5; 0.52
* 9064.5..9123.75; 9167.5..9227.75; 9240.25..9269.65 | -0.5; 0.514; 0.492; 0.5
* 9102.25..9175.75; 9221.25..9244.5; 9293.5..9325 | 0.5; 0.511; 0.5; 0.505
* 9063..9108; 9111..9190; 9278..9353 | 0.1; 0.515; 0.5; 0.511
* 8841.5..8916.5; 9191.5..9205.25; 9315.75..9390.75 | 0.1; 0.532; 0.499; 0.51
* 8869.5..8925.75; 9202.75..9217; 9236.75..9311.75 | 0.1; 0.535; 0.496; 0.502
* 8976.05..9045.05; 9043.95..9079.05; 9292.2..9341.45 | -1.0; 0.511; 0.501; 0.509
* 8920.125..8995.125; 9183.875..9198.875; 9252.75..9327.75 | -0.1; 0.524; 0.497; 0.506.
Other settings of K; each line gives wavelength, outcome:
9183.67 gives 0.5197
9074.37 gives 0.5161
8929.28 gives 0.5342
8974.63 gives 0.5229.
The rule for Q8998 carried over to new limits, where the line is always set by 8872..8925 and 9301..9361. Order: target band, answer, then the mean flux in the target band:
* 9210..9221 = 0.21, 0.5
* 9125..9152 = 0.15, 0.513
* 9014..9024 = 0.59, 0.495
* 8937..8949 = 0.22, 0.523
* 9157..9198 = 0.51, 0.506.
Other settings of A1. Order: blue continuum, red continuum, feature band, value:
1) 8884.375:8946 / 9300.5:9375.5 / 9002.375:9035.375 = 1.3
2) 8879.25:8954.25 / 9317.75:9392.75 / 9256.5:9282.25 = 0.5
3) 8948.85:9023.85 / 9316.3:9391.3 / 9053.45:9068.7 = -0.3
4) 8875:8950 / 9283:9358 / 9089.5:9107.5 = 0.4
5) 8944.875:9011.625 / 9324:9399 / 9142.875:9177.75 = 0.2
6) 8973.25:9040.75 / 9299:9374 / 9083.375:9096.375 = 0.1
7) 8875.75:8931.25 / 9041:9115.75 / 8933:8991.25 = 0.6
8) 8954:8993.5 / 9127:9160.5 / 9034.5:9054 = -0.1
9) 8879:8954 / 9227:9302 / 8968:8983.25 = 0.2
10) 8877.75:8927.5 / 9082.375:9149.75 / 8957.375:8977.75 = 0.3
